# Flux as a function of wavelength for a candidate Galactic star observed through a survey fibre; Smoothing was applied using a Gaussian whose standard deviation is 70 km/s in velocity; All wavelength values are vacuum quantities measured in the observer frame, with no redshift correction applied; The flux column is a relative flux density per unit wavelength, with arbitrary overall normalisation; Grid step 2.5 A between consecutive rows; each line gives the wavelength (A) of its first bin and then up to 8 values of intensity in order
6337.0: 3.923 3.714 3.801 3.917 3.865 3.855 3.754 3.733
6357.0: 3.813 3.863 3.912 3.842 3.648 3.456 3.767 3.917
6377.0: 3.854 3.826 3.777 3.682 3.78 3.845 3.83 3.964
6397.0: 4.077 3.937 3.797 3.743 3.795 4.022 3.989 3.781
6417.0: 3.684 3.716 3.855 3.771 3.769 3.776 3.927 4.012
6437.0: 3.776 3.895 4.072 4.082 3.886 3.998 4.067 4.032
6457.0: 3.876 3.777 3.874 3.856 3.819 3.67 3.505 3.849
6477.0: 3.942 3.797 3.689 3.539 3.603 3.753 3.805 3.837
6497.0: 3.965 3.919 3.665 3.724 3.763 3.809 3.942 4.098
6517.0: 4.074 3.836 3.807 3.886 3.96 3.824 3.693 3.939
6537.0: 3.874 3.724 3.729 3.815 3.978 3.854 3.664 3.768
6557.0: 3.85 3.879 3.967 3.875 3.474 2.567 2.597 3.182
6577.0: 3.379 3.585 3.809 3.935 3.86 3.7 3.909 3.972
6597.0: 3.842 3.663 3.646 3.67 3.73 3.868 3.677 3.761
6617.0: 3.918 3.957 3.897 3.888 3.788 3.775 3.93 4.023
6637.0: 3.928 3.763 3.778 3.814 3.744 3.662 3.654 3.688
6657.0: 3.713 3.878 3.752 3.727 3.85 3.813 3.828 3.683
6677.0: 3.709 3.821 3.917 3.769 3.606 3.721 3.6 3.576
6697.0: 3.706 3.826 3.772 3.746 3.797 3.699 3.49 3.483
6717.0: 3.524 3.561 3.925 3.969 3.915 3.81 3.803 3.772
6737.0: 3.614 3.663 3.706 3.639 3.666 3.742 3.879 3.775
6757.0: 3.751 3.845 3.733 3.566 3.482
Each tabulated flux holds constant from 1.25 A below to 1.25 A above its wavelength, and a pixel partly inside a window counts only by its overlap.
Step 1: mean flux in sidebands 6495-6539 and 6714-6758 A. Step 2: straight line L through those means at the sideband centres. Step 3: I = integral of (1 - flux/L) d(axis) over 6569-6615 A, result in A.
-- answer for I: 2.53 A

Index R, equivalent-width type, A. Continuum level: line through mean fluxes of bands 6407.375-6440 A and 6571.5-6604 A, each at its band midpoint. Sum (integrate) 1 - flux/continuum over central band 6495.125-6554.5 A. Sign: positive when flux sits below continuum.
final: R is -2.0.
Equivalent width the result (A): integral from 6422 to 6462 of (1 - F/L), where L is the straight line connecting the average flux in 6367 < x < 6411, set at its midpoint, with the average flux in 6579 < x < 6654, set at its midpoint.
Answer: -1.0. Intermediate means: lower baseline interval 3.82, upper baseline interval 3.81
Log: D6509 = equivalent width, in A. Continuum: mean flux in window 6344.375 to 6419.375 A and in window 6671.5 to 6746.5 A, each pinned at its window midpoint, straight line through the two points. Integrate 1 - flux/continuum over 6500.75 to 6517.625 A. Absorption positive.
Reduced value -0.4 A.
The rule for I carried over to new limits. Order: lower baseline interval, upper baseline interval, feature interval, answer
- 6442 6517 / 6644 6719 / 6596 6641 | -0.8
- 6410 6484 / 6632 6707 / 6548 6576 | 2.1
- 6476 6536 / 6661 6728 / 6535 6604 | 2.2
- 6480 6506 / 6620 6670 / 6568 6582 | 2.4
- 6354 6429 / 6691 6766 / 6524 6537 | -0.3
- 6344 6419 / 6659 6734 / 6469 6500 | 0.3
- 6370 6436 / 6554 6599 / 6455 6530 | -1.9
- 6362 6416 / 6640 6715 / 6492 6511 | -0.1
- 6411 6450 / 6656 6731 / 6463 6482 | 0.4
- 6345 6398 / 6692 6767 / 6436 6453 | -0.8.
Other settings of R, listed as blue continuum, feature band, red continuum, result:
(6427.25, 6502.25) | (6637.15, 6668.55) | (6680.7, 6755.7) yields 0.0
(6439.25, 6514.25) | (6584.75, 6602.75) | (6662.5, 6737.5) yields -0.1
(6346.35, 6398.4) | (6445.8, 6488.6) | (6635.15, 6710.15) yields -0.2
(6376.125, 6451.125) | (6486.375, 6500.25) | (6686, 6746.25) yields 0.0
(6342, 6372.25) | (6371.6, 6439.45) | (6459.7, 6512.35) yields -1.1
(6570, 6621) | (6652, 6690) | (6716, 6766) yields -0.6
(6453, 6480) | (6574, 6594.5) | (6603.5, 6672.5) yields 0.6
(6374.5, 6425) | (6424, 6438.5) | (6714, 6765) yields -0.1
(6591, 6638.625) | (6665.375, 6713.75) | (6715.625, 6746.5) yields 0.5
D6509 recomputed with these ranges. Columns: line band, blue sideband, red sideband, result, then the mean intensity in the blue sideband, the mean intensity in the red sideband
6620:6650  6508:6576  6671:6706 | -0.9 A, 3.73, 3.73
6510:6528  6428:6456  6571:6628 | -0.5 A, 3.95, 3.71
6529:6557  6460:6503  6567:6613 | -1.1 A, 3.77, 3.58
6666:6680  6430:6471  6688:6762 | -0.1 A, 3.91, 3.72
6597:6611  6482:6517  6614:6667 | 0.3 A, 3.81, 3.81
